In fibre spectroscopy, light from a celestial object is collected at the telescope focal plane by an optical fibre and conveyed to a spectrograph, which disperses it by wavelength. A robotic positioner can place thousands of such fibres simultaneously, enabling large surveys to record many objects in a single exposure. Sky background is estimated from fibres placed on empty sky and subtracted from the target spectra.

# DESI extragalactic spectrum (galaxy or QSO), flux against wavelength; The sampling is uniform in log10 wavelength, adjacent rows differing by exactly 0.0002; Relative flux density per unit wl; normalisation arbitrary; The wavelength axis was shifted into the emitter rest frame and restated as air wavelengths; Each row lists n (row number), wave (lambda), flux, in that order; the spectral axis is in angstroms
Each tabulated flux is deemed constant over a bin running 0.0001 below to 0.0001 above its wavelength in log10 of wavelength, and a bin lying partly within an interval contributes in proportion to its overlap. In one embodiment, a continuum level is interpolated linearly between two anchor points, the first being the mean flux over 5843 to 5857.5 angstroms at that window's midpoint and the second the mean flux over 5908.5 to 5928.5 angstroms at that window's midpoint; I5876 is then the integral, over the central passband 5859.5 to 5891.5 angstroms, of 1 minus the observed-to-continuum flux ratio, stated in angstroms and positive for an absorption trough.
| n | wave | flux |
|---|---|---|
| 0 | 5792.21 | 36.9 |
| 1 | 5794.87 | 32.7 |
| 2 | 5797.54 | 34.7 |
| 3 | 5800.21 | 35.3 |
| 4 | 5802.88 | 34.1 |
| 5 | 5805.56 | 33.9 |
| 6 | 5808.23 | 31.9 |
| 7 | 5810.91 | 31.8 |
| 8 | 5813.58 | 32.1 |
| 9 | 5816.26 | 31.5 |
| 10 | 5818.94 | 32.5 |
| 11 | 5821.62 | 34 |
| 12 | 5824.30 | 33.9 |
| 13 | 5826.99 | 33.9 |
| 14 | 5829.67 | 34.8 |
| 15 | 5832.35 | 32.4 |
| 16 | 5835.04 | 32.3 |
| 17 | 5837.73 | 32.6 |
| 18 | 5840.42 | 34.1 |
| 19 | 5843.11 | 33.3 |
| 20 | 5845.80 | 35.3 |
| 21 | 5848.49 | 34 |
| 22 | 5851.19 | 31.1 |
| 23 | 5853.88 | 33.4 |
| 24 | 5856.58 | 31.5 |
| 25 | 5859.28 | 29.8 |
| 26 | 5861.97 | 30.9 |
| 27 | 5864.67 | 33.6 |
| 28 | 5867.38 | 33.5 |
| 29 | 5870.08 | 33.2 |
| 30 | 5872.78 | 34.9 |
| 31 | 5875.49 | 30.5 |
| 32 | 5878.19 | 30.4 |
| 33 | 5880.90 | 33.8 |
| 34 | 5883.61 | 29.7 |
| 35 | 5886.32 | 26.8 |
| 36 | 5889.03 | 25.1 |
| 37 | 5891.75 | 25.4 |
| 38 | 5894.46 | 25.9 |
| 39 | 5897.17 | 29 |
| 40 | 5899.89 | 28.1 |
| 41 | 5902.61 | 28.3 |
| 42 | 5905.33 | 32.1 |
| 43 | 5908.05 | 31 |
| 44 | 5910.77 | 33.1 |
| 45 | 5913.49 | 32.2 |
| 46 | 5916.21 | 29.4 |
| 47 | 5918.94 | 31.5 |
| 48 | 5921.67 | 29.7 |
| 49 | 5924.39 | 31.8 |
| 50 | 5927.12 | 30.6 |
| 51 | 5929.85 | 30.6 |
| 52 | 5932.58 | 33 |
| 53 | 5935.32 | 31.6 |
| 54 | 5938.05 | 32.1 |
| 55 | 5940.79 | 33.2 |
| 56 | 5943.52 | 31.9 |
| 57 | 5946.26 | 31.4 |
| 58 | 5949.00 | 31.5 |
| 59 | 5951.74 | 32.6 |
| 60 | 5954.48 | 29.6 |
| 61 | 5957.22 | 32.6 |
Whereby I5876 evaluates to 1.5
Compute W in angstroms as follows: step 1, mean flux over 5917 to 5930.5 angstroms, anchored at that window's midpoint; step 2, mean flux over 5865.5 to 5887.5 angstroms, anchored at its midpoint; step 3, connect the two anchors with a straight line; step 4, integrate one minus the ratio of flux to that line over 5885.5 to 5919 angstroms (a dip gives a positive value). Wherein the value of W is 2.3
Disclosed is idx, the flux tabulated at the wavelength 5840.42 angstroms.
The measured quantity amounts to 34.1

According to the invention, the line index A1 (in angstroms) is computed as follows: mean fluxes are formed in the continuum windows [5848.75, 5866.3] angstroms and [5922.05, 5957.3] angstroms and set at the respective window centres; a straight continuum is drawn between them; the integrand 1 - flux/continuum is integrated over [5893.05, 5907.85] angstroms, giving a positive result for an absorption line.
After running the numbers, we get 1.4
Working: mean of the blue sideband 31.9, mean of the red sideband 31.6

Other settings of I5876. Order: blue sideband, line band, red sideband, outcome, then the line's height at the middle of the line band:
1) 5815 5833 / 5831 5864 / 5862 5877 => 0.54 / 33.1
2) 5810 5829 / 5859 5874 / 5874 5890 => -1.22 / 30.4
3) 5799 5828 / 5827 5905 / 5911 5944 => 2.79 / 32.4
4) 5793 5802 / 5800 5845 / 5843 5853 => 1.02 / 33.9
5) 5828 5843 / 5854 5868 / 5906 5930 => 0.30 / 32.6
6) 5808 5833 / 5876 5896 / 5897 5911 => 1.62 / 30.7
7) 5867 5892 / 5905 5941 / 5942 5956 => -0.50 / 31.1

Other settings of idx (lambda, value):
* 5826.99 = 33.9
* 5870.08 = 33.2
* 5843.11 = 33.3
